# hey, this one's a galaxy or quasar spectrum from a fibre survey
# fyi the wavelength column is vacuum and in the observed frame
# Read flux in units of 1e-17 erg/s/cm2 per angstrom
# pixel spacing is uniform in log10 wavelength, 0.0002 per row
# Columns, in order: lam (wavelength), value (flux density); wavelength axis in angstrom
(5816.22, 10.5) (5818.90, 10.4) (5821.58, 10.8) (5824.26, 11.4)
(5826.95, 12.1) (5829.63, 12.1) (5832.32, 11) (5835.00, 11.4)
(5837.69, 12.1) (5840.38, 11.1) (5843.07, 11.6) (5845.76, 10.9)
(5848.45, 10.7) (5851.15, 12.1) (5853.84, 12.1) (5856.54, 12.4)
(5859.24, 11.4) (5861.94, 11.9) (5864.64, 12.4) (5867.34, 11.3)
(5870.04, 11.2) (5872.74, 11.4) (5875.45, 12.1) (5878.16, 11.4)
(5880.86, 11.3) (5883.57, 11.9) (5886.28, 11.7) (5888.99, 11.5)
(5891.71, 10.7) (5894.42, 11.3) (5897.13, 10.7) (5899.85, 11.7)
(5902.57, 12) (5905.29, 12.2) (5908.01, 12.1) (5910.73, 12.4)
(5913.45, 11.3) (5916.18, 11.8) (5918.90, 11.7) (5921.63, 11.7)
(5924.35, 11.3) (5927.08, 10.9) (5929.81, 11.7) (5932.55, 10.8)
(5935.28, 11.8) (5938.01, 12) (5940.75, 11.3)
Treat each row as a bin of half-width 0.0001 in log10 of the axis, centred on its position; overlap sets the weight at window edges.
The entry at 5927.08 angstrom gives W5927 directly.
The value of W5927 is 10.9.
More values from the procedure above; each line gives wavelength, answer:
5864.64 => 12.4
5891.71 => 10.7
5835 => 11.4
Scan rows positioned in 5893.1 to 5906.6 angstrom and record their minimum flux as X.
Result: 10.7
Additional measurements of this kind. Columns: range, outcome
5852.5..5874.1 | 11.2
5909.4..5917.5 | 11.3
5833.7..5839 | 11.4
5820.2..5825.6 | 10.8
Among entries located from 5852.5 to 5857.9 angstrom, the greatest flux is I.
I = 12.4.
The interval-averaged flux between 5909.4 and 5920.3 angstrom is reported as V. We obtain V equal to 11.8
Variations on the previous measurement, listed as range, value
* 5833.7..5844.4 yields 11.5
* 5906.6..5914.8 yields 11.9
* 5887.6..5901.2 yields 11.2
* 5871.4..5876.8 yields 11.7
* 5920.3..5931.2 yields 11.4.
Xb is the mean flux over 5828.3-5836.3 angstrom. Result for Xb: 11.5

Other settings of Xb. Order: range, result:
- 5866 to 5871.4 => 11.3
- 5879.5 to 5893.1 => 11.4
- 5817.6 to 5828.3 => 11.2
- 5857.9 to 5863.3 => 11.6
